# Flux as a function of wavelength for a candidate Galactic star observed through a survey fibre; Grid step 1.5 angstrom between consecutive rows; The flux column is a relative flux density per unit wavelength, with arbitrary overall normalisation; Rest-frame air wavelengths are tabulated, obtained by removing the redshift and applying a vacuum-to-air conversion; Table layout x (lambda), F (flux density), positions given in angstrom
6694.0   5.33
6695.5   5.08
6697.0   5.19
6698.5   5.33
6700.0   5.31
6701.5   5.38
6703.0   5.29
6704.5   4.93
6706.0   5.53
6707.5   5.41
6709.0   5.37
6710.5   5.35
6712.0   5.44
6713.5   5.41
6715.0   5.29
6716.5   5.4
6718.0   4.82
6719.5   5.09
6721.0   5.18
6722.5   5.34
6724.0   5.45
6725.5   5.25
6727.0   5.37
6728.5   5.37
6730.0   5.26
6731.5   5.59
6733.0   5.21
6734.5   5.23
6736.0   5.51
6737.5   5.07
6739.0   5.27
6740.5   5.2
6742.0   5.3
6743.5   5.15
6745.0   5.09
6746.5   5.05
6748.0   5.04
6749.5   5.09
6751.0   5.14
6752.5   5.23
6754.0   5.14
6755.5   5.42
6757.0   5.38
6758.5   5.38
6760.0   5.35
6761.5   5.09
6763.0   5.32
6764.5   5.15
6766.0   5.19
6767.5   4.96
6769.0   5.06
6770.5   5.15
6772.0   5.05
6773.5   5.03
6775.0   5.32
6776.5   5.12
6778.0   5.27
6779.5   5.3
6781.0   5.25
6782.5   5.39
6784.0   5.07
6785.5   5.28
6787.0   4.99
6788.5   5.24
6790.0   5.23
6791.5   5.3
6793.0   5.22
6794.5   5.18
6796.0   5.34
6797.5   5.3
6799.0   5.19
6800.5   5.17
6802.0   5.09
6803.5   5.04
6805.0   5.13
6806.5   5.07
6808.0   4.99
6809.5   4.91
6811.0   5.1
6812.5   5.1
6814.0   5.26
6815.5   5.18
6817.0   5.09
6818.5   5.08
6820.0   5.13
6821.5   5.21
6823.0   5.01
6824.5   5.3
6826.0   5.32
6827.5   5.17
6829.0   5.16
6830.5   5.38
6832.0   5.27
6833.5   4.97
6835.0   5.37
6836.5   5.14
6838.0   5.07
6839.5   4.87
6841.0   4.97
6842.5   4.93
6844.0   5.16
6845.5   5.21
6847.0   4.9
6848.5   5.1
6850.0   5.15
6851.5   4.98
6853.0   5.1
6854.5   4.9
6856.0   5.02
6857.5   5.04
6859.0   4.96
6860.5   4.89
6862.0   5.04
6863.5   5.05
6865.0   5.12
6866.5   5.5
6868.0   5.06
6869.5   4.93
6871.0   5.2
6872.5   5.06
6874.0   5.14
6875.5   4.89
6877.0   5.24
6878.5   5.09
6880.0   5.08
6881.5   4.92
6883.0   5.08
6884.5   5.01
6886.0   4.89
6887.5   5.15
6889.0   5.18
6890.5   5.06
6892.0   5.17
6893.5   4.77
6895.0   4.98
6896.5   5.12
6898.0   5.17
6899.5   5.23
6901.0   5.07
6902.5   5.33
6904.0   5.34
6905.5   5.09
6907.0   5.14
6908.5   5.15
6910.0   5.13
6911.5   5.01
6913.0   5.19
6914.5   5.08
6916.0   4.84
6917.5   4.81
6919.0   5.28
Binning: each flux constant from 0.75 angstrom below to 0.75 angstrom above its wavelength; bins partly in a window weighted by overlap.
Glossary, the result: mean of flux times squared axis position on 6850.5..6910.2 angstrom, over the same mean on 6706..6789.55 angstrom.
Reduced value 1.01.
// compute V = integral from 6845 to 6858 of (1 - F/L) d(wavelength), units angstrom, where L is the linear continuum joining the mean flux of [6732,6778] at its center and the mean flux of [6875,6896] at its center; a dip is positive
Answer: 0.1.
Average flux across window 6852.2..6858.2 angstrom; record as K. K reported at 5.01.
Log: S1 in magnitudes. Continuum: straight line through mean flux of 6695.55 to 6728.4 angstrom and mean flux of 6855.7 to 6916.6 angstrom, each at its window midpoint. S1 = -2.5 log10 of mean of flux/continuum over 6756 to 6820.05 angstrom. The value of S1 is 0.01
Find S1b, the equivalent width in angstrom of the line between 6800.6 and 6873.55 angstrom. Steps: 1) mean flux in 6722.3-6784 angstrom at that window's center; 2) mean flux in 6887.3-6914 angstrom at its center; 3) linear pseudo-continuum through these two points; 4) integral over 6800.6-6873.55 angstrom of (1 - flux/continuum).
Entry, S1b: 1.0 angstrom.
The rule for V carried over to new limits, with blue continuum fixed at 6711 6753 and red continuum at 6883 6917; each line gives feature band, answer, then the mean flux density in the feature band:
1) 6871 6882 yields 0.1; 5.07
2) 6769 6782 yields 0.1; 5.18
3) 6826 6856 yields 0.3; 5.1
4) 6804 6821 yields 0.3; 5.1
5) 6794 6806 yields 0.0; 5.18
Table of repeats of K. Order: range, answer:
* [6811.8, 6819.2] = 5.14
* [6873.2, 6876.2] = 5.02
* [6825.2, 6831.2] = 5.26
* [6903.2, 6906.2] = 5.22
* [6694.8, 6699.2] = 5.2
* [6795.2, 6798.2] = 5.32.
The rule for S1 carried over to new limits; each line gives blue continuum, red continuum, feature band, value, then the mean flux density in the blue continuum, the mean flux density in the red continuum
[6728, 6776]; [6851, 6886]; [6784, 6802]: -0.01 mag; 5.21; 5.05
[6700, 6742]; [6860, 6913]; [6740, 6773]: 0.02 mag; 5.3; 5.1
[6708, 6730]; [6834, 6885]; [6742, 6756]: 0.02 mag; 5.3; 5.06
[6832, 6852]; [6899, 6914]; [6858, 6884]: 0.01 mag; 5.07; 5.17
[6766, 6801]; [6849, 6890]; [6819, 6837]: -0.02 mag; 5.19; 5.06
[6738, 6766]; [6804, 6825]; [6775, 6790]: -0.01 mag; 5.21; 5.11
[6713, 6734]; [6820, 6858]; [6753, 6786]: 0.00 mag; 5.29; 5.11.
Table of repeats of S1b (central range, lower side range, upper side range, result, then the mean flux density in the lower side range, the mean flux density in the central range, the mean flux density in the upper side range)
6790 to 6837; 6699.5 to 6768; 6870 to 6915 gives 0.08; 5.26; 5.17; 5.1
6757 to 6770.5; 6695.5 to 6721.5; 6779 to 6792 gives 0.11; 5.27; 5.2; 5.22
